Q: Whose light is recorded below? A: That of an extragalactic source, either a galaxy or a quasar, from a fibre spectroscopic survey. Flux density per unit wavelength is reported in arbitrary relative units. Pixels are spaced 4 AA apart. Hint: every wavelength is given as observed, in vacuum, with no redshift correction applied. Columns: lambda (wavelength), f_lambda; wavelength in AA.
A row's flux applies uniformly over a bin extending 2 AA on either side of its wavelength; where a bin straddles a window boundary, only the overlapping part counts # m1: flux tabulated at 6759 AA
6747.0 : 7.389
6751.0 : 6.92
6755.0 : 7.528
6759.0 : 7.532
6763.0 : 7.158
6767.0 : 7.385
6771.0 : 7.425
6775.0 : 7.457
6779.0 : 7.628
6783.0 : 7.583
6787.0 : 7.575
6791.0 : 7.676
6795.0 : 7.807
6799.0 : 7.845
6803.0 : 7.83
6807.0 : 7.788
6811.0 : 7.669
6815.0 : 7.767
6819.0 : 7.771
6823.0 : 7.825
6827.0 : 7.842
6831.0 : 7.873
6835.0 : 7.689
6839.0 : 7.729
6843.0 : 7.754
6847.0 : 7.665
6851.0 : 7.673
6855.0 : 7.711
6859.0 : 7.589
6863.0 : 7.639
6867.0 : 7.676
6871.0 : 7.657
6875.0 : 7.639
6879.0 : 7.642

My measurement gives 7.532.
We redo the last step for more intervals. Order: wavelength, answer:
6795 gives 7.807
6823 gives 7.825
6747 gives 7.389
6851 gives 7.673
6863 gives 7.639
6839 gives 7.729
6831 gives 7.873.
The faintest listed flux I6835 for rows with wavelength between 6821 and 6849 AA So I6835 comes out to 7.665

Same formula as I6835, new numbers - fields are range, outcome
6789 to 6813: 7.669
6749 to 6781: 6.92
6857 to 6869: 7.589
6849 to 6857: 7.673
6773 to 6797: 7.457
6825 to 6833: 7.842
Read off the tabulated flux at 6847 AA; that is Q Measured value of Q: 7.665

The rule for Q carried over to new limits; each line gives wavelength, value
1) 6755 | 7.528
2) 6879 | 7.642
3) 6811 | 7.669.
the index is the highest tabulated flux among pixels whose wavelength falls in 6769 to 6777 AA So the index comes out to 7.457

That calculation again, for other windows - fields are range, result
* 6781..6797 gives 7.807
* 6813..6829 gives 7.842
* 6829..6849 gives 7.873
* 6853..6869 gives 7.711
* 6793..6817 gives 7.845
